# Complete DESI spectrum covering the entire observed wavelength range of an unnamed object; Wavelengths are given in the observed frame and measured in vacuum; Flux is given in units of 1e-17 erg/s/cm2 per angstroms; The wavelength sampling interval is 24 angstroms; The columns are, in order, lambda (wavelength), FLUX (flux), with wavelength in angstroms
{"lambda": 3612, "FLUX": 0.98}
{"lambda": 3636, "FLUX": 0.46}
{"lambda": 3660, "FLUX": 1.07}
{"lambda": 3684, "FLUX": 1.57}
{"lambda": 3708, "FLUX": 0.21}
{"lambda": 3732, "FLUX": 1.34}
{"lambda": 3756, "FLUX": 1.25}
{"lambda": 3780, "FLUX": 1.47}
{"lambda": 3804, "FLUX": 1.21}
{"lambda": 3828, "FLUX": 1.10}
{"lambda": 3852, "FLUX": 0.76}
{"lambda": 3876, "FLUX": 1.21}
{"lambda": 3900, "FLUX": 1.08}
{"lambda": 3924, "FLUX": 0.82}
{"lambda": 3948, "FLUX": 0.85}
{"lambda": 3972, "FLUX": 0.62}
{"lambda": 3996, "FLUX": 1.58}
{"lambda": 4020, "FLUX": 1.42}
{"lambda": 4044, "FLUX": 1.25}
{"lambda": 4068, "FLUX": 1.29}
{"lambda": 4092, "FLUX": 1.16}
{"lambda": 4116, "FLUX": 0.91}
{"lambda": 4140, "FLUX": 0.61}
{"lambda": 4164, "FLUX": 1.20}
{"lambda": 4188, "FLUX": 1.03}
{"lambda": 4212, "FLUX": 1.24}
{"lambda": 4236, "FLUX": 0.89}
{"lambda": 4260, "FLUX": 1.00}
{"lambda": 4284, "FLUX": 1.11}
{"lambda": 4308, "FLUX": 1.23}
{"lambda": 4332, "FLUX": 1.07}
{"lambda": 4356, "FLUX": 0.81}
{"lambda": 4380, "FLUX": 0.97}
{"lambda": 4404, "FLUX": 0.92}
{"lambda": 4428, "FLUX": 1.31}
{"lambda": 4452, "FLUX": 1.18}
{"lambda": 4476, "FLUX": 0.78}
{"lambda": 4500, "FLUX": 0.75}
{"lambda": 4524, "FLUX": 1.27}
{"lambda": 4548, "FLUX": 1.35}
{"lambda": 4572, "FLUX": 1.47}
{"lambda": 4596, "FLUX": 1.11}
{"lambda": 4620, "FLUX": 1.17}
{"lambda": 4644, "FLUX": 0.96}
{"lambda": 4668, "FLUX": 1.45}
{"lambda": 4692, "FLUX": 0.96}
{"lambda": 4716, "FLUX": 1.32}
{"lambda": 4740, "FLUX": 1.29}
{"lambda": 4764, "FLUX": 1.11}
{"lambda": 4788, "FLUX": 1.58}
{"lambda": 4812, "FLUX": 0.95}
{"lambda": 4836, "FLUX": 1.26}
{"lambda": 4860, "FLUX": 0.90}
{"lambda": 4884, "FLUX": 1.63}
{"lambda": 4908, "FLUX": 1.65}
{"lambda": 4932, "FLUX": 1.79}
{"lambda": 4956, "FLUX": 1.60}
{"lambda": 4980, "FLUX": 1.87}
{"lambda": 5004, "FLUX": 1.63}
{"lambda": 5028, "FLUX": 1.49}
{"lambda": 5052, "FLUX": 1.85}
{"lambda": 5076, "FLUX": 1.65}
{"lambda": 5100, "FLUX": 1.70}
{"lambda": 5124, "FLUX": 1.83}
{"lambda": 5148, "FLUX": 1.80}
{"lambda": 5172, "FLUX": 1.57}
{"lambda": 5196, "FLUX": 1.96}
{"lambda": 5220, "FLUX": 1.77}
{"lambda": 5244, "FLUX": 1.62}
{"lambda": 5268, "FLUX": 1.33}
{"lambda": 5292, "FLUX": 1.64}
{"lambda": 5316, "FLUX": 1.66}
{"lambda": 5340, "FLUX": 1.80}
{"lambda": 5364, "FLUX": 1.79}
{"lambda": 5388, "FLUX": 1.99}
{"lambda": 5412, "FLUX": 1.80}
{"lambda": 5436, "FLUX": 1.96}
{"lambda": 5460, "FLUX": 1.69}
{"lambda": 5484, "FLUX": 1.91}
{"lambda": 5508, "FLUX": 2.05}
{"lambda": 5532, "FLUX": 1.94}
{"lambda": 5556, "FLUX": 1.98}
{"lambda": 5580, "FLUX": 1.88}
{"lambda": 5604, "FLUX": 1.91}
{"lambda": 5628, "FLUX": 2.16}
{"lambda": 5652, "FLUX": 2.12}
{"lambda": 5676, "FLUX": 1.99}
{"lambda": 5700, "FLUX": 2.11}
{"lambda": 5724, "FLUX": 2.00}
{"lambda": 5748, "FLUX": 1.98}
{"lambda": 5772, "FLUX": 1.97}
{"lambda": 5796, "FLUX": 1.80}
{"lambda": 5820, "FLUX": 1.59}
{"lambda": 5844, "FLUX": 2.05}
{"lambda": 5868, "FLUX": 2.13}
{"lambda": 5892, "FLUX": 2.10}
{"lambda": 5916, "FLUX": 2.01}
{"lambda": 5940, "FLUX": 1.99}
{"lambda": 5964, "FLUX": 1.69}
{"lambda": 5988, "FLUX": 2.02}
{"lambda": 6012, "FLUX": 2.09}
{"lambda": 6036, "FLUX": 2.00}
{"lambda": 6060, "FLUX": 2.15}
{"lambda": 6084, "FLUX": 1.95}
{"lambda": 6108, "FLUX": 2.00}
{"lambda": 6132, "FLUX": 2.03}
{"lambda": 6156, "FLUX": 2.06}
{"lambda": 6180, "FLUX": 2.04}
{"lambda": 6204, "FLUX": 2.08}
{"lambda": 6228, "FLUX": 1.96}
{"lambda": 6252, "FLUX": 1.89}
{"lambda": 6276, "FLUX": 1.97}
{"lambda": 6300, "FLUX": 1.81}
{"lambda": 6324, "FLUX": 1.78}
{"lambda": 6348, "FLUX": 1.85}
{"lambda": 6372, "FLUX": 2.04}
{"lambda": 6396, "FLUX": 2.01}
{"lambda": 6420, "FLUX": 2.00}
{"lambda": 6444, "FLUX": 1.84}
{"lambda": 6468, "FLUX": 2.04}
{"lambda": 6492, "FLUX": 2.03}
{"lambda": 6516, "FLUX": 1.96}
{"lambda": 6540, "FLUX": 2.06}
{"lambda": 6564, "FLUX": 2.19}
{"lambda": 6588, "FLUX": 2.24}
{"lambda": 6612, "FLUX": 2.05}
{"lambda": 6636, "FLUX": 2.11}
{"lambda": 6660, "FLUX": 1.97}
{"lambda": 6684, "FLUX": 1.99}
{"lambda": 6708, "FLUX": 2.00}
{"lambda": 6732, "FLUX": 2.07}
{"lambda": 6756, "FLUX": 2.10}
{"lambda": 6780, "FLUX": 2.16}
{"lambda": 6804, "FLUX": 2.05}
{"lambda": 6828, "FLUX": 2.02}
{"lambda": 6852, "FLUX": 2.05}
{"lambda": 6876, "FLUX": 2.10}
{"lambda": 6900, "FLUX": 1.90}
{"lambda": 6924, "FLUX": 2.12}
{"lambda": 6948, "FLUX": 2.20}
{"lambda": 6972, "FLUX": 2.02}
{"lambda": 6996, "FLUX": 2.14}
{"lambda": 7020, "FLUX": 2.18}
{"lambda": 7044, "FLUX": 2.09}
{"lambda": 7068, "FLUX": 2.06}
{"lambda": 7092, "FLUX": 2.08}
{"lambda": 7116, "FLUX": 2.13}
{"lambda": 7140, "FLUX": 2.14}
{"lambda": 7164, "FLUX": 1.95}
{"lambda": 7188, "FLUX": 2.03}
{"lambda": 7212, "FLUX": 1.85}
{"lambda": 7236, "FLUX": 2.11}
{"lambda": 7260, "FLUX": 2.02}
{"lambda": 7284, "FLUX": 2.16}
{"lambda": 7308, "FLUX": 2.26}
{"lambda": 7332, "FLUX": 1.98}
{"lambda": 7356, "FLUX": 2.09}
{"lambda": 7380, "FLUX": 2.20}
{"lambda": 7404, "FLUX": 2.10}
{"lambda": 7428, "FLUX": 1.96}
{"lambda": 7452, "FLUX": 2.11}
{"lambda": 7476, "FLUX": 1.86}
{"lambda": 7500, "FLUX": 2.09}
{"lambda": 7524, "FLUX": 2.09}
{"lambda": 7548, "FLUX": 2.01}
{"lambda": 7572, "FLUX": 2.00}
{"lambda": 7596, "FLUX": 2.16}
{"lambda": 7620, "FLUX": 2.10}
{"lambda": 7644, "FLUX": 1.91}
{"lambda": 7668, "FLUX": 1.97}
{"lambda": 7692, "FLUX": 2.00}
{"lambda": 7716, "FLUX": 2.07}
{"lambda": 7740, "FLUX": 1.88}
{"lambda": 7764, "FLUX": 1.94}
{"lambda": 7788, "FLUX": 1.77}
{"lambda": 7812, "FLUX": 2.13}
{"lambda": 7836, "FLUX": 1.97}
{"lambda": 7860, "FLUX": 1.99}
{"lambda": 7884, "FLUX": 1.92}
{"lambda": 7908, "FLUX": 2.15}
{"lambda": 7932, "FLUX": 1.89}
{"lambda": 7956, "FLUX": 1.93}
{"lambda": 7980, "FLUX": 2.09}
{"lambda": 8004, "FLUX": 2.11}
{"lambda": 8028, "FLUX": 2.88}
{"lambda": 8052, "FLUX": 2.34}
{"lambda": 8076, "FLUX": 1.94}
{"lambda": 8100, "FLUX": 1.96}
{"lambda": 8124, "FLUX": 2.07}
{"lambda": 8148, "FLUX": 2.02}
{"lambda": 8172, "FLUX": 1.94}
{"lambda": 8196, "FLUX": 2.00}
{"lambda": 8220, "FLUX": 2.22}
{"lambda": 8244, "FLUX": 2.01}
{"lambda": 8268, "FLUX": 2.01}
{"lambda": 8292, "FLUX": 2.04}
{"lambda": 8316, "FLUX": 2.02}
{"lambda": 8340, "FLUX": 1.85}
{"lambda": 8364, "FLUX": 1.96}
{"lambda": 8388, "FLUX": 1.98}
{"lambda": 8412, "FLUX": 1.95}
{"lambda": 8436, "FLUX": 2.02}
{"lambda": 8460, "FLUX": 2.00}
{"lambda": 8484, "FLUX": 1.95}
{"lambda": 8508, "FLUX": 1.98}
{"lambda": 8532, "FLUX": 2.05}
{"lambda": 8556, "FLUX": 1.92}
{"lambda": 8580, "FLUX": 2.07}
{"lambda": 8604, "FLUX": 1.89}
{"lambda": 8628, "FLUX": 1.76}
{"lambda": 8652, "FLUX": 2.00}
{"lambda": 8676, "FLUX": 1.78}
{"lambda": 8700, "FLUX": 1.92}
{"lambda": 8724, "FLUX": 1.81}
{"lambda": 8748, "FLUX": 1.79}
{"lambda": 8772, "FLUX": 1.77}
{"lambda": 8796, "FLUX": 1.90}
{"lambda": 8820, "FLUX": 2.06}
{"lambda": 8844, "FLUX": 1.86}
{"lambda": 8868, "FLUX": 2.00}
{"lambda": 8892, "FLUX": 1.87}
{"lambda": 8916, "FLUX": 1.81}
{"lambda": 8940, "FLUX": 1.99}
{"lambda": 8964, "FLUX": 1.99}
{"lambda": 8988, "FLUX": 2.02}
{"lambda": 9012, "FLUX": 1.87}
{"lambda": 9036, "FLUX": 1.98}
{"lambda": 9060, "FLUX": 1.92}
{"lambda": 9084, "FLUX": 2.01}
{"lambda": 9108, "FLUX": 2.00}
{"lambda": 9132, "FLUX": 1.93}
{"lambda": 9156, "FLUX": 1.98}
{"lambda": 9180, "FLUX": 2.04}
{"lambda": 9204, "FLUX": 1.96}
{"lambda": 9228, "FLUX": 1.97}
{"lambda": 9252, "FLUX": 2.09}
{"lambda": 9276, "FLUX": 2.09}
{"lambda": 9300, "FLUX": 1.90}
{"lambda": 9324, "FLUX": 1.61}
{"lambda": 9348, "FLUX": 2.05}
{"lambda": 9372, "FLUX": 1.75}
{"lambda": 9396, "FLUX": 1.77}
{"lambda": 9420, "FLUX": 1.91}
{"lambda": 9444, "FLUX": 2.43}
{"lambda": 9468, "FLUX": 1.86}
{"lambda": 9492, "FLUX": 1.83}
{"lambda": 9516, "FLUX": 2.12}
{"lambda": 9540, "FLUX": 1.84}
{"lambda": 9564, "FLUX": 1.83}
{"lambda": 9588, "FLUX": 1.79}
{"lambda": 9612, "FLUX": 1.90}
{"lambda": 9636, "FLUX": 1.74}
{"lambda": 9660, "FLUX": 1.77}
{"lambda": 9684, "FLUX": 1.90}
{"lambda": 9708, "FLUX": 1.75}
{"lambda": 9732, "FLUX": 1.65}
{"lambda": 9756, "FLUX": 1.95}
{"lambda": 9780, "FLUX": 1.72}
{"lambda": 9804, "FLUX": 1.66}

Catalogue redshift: 0.223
